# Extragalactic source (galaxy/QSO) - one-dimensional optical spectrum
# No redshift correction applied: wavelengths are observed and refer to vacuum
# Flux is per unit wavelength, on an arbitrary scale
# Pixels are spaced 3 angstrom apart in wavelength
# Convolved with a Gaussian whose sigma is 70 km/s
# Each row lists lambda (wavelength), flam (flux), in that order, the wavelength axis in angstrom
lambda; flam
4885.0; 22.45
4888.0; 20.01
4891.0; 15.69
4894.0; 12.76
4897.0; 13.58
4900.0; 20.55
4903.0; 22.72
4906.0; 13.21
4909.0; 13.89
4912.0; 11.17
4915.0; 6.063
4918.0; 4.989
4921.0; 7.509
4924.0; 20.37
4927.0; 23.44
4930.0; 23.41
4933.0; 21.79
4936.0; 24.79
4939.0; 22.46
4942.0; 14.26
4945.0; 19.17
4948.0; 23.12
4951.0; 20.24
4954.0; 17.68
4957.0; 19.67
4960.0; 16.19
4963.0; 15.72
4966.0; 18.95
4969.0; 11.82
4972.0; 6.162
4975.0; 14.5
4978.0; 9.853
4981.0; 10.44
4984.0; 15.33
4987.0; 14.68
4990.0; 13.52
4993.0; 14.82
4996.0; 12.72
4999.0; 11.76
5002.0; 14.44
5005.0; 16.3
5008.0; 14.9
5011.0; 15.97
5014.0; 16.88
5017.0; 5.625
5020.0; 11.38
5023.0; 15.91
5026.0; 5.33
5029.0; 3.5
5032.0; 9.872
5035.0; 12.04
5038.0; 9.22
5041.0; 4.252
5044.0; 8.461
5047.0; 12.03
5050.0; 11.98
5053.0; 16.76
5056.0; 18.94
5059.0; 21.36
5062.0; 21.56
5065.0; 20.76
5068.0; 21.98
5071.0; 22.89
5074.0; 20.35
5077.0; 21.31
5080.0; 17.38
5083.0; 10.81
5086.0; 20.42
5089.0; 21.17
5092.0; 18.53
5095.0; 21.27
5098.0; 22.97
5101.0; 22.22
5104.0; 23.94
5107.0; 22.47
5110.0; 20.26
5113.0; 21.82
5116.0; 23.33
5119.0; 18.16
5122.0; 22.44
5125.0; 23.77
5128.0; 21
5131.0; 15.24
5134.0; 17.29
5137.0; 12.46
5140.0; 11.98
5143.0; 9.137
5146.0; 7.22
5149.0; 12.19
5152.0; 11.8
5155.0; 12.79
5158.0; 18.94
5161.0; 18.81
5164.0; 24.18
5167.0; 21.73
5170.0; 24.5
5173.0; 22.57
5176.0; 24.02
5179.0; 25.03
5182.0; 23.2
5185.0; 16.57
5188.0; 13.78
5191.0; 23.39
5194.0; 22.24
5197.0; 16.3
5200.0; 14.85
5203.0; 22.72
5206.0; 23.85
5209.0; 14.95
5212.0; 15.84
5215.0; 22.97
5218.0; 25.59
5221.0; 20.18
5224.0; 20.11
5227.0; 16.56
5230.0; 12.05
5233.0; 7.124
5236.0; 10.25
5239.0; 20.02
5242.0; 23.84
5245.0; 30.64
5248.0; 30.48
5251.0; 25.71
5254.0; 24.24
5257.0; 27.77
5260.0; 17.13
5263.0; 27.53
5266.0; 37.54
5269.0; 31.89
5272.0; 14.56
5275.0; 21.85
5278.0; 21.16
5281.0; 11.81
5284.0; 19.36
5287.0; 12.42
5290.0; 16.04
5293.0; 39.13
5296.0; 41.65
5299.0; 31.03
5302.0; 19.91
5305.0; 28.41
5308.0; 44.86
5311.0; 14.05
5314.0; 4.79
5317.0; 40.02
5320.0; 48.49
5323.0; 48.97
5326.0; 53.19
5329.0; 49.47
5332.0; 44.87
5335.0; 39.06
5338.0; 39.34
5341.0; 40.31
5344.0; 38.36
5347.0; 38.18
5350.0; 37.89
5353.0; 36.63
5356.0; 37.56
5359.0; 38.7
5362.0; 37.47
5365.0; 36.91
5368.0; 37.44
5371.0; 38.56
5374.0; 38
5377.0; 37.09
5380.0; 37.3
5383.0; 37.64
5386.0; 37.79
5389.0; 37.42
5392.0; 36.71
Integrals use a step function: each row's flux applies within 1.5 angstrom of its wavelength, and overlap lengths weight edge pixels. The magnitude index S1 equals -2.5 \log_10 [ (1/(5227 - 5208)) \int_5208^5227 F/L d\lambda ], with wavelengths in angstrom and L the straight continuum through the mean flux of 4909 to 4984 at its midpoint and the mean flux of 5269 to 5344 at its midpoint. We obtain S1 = 0.35 mag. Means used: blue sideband 15.9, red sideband 31.2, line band 19.8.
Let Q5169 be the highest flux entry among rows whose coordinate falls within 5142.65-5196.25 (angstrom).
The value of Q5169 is 25.03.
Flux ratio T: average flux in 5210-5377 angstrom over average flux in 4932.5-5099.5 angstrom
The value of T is 1.87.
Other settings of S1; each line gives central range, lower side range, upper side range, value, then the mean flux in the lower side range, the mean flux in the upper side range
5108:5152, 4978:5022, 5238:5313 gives 0.125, 13.4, 25.2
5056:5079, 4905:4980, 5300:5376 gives 0.074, 16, 37.2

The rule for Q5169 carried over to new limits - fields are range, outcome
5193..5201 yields 22.24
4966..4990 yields 18.95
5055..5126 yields 23.94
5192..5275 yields 37.54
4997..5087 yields 22.89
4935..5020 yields 24.79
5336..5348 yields 40.31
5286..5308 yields 44.86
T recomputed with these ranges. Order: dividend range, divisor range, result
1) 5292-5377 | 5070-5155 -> 2.04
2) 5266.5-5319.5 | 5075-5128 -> 1.21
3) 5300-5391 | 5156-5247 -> 1.87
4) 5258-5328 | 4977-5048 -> 2.42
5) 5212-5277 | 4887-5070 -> 1.49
